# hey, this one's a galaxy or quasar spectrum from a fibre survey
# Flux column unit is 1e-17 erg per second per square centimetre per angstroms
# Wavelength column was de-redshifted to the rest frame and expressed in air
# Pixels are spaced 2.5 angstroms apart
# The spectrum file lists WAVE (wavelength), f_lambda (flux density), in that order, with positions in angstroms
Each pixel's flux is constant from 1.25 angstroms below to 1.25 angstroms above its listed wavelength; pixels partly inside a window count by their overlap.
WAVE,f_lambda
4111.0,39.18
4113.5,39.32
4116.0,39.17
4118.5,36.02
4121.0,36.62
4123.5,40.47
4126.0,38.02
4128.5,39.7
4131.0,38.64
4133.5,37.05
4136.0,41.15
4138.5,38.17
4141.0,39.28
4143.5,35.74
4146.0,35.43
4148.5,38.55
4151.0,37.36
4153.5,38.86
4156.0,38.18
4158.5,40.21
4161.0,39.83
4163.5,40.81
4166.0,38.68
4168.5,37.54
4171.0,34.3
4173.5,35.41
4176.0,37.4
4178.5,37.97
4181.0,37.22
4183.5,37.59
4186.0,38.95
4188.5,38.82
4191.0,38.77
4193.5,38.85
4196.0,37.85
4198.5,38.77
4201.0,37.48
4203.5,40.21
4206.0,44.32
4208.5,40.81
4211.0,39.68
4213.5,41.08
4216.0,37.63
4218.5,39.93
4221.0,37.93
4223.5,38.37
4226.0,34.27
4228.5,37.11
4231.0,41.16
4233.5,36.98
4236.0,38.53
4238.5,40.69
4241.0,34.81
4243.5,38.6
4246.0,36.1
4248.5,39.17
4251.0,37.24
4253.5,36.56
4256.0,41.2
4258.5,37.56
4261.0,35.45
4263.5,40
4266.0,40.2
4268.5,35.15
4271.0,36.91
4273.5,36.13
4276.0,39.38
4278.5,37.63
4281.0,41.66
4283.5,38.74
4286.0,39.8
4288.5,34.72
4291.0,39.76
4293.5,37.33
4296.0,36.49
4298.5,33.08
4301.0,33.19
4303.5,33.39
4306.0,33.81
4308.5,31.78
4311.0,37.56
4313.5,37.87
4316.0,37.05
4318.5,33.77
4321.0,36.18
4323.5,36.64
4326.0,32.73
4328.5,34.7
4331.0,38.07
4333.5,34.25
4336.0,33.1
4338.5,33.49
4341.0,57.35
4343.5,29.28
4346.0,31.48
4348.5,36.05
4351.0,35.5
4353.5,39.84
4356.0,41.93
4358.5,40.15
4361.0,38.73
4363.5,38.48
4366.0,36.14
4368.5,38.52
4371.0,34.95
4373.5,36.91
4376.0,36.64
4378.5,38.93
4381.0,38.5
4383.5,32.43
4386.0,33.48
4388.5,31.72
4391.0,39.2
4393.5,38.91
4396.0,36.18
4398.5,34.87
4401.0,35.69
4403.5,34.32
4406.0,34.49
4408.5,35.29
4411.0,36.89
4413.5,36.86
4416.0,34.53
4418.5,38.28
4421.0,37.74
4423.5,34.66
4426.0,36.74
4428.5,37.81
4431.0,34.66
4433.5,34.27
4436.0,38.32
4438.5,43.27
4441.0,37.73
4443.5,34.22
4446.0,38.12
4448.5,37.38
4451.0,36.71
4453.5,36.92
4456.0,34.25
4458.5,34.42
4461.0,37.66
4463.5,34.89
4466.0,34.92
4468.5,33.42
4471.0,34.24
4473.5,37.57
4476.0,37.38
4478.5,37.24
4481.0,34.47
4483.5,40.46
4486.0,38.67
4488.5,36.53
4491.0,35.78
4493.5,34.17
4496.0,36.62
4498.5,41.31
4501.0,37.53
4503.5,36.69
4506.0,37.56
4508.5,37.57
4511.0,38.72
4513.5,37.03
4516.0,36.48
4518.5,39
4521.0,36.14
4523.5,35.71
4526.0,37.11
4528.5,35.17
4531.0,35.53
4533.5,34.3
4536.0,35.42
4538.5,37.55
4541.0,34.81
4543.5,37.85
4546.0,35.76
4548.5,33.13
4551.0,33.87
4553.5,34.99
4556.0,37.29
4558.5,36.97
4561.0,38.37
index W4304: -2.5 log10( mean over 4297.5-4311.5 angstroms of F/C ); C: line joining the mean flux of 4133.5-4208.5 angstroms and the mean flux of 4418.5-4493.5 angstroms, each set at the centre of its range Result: 0.12 mag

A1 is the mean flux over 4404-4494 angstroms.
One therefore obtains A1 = 36.4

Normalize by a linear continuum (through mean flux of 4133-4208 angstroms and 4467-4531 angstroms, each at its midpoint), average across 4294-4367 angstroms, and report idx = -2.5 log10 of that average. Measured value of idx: 0.040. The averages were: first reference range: 38.4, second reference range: 36.9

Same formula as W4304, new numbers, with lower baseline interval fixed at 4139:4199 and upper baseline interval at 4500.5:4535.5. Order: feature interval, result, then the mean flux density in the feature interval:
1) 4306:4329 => 0.06 mag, 35.3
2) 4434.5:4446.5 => -0.04 mag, 38.3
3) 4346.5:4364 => -0.03 mag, 38.4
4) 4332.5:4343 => -0.04 mag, 38.9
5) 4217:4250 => -0.01 mag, 38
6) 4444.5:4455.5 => 0.00 mag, 37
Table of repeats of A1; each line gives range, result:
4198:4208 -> 40.3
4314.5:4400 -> 36.7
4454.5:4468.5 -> 35.1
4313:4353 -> 36.1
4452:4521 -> 36.7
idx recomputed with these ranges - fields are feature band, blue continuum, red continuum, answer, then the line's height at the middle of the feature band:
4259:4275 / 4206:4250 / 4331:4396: 0.02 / 38.1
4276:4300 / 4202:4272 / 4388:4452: 0.01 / 37.9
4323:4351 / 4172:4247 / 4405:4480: 0.04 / 37.3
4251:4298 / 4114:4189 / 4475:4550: -0.01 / 37.6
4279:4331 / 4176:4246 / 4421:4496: 0.05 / 37.8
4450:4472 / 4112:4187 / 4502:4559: 0.04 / 36.6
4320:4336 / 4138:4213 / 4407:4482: 0.06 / 37.3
